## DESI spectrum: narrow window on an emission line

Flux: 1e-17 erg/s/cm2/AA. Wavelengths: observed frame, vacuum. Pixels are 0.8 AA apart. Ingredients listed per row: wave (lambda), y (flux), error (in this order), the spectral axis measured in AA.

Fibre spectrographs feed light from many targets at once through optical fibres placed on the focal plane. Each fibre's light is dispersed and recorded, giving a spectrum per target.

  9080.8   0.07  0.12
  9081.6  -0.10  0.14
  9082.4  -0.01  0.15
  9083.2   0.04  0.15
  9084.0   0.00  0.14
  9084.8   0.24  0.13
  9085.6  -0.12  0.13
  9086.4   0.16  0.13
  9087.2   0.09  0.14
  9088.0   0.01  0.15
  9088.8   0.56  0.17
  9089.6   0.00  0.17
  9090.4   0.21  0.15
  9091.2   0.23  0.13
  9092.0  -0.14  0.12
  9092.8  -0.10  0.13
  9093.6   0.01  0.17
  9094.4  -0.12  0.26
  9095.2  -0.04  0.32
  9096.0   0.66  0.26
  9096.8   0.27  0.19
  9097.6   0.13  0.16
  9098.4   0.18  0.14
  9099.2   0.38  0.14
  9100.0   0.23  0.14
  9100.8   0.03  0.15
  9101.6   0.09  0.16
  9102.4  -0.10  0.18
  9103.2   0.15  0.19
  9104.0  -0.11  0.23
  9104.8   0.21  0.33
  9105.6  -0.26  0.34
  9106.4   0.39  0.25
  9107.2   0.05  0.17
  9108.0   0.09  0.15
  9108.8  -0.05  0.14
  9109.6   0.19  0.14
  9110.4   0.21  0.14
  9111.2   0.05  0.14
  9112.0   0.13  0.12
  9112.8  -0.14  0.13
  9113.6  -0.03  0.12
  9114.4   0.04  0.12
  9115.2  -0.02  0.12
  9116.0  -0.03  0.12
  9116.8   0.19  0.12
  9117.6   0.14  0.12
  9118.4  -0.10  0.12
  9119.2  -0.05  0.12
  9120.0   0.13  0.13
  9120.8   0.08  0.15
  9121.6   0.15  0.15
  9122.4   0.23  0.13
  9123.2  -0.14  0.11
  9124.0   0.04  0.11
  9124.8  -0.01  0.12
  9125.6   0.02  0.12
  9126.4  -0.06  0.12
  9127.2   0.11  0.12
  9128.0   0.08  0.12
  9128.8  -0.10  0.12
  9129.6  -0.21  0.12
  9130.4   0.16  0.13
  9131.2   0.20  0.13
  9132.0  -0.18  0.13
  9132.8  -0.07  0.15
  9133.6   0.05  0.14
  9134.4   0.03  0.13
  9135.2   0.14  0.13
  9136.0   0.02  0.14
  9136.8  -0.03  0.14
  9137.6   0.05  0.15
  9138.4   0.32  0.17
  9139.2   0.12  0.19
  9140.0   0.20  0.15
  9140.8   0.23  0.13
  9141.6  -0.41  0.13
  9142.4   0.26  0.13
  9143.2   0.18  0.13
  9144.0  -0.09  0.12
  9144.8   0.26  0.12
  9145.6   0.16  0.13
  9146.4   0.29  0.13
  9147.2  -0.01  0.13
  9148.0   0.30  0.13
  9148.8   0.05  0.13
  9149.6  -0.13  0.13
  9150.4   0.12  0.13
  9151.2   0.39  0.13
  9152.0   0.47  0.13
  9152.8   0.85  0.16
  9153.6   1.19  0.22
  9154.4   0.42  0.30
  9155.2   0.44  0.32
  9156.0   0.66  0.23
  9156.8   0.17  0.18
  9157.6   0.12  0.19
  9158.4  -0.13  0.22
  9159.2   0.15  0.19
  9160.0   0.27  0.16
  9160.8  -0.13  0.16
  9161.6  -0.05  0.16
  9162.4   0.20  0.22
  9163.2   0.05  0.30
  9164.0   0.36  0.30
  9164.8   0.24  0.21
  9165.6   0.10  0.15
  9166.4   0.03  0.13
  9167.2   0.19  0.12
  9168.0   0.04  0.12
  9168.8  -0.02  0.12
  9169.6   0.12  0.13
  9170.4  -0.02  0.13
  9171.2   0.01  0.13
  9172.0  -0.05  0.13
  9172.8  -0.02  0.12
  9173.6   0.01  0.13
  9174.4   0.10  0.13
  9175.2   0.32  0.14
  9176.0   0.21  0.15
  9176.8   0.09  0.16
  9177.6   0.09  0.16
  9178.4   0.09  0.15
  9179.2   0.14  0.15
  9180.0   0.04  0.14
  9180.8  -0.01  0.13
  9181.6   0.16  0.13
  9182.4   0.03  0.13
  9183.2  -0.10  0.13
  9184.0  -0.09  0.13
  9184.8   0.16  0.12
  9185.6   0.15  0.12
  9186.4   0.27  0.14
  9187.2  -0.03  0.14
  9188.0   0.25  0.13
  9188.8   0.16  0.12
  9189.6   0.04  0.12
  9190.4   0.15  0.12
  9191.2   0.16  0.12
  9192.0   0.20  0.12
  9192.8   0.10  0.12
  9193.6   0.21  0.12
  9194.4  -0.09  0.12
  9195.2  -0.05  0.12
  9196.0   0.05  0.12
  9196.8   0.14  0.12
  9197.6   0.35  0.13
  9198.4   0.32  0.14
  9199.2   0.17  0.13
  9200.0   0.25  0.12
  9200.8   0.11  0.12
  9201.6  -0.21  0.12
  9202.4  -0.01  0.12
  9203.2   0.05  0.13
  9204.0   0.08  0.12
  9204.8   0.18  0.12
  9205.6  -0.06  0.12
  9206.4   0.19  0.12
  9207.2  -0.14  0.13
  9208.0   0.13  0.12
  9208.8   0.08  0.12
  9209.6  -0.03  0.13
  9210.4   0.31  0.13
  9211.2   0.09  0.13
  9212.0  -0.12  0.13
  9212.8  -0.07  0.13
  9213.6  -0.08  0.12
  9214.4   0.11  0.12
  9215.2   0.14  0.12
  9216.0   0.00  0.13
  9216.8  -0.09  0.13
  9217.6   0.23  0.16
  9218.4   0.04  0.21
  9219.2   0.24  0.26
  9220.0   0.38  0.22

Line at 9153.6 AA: H-beta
